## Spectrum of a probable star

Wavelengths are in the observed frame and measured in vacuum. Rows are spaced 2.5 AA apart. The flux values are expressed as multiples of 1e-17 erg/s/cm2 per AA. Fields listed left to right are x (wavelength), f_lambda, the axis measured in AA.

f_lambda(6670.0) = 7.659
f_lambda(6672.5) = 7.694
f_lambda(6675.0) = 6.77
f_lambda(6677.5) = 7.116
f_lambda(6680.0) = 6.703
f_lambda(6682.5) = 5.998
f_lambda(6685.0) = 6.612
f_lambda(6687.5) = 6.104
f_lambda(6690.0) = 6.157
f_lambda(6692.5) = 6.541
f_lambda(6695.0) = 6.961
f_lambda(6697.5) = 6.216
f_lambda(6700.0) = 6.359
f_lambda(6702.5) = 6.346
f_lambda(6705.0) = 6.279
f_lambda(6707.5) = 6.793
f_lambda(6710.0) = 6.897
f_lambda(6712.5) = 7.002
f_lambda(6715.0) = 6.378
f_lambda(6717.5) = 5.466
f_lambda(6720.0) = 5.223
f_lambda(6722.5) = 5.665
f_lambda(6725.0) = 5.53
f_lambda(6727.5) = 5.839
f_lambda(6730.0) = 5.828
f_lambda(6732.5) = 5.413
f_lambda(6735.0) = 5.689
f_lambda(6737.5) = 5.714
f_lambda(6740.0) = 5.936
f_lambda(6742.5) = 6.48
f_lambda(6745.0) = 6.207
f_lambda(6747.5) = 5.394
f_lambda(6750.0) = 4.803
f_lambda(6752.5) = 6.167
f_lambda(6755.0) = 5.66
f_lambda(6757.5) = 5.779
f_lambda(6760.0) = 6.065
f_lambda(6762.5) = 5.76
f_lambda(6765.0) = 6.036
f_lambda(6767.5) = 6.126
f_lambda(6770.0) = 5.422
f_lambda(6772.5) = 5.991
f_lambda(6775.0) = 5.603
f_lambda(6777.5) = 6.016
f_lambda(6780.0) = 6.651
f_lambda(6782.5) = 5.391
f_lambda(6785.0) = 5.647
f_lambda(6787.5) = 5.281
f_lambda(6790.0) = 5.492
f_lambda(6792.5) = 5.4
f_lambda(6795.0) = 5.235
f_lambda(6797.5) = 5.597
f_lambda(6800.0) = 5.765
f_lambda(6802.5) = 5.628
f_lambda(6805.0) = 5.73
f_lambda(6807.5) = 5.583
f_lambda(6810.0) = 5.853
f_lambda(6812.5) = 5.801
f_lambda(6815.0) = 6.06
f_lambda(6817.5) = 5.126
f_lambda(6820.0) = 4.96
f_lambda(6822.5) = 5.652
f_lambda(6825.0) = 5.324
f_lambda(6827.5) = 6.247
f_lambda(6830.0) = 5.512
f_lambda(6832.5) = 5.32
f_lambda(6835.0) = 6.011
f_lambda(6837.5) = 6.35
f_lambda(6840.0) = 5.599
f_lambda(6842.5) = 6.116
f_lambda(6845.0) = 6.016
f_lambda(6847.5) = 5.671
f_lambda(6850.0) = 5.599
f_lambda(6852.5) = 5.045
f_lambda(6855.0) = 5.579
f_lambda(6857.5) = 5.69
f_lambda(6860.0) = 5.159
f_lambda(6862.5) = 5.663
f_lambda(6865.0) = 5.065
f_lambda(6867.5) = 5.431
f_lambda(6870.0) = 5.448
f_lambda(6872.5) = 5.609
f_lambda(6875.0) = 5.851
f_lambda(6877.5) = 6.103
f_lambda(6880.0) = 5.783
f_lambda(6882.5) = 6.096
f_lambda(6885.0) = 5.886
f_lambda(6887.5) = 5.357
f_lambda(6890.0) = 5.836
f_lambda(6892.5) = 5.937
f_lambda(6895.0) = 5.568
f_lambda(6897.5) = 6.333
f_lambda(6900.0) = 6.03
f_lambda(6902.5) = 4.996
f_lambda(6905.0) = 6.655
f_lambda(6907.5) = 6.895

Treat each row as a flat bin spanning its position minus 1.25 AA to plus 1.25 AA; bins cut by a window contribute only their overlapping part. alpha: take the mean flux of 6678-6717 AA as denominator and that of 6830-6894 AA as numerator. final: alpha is 0.9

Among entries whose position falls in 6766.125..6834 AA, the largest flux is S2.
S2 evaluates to 6.651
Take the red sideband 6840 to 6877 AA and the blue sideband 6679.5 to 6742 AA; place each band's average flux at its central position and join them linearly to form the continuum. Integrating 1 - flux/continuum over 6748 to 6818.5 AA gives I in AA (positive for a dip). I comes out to 2.0 AA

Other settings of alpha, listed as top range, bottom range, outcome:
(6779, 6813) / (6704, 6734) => 0.94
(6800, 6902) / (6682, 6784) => 0.95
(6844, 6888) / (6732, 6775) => 0.97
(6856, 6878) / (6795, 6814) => 0.97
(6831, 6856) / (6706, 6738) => 0.96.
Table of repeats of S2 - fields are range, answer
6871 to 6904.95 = 6.333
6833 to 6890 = 6.35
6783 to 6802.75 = 5.765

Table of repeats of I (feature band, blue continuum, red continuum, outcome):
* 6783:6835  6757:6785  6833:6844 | 3.2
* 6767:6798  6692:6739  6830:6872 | 1.0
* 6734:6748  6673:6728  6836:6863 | 0.5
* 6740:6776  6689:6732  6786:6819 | 0.3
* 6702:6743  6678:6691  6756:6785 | 0.9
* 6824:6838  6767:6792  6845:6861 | -0.5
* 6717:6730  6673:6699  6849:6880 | 1.6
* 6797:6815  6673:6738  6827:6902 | 0.5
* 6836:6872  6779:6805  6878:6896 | 0.8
